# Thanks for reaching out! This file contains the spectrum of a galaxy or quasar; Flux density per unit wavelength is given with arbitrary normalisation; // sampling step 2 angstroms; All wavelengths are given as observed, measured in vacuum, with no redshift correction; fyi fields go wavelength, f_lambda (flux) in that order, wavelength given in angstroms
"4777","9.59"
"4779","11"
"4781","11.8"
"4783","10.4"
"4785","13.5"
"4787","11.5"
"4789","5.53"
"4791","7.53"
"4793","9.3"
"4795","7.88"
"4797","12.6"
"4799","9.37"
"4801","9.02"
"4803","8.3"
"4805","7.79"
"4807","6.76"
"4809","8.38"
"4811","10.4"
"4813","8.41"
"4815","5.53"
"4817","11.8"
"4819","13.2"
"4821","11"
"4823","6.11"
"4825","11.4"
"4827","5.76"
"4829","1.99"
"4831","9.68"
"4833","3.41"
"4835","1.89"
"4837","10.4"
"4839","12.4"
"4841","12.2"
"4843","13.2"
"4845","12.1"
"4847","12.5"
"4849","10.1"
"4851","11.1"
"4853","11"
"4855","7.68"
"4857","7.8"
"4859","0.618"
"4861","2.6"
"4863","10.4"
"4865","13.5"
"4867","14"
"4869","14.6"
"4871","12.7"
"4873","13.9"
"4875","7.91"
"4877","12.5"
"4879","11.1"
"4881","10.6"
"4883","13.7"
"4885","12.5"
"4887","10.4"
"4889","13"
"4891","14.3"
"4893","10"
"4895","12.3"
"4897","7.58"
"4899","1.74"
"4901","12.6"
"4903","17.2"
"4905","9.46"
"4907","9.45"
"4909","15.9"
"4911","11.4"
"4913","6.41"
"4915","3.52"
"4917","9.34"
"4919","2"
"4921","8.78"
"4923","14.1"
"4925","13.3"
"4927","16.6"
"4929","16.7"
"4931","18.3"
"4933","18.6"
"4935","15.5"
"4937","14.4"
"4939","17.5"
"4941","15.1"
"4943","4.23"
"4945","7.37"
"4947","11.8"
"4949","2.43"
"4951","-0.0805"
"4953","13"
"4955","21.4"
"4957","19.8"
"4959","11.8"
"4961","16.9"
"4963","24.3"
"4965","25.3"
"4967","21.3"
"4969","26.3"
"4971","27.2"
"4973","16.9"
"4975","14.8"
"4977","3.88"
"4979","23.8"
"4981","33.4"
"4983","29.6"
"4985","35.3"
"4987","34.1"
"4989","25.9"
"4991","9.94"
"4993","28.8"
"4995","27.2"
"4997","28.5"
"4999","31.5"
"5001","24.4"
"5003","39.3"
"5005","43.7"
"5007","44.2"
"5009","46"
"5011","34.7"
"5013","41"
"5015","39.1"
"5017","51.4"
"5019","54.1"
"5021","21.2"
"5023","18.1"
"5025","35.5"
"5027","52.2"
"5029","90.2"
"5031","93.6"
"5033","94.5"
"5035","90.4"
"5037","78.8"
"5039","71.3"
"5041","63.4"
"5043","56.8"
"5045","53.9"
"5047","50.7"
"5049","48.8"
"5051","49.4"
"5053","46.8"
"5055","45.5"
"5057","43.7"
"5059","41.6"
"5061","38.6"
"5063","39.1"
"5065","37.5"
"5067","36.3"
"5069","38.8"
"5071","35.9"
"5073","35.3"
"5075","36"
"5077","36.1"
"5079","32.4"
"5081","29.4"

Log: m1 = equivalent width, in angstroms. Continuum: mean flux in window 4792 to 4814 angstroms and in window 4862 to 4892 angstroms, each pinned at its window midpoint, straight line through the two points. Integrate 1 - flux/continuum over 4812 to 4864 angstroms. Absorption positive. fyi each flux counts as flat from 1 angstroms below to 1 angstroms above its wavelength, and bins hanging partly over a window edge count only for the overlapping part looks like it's 9.19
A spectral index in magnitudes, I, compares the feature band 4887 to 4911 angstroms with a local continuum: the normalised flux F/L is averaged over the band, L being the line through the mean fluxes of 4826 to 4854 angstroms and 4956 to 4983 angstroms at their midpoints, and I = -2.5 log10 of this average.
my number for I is 0.27 mag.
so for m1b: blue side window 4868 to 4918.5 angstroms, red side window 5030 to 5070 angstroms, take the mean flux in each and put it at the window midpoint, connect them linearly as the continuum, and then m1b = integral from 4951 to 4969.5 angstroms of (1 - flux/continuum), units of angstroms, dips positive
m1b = 7.1 angstroms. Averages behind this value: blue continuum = 10.9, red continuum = 56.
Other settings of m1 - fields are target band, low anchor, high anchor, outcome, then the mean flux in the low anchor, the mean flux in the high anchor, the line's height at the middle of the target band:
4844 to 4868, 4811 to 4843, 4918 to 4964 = 0.7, 8.56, 13.2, 9.74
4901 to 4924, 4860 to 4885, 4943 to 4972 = 6.1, 11.5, 15.9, 13.6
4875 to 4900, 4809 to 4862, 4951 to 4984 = 4.4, 8.62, 20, 13.1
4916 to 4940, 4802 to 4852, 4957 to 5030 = 9.5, 9.03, 31.3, 22.5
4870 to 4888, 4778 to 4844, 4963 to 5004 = 4.4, 9.07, 25.3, 15.5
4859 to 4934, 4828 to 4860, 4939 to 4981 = 3.5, 8.63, 15.9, 11.9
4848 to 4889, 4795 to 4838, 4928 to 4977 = 2.3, 8.24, 15.6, 11.1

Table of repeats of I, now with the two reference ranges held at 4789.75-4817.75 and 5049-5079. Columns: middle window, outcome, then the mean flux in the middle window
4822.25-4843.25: 0.49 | 7.88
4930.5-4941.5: 0.43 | 16.6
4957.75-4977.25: 0.41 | 19.5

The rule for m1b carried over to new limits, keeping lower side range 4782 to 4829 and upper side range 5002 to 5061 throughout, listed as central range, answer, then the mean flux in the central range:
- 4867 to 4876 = 3.8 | 12.5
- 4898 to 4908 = 6.4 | 10.1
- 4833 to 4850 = 6.3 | 10.2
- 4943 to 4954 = 9.0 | 6.66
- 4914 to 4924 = 7.6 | 7.55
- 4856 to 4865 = 6.2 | 6.26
